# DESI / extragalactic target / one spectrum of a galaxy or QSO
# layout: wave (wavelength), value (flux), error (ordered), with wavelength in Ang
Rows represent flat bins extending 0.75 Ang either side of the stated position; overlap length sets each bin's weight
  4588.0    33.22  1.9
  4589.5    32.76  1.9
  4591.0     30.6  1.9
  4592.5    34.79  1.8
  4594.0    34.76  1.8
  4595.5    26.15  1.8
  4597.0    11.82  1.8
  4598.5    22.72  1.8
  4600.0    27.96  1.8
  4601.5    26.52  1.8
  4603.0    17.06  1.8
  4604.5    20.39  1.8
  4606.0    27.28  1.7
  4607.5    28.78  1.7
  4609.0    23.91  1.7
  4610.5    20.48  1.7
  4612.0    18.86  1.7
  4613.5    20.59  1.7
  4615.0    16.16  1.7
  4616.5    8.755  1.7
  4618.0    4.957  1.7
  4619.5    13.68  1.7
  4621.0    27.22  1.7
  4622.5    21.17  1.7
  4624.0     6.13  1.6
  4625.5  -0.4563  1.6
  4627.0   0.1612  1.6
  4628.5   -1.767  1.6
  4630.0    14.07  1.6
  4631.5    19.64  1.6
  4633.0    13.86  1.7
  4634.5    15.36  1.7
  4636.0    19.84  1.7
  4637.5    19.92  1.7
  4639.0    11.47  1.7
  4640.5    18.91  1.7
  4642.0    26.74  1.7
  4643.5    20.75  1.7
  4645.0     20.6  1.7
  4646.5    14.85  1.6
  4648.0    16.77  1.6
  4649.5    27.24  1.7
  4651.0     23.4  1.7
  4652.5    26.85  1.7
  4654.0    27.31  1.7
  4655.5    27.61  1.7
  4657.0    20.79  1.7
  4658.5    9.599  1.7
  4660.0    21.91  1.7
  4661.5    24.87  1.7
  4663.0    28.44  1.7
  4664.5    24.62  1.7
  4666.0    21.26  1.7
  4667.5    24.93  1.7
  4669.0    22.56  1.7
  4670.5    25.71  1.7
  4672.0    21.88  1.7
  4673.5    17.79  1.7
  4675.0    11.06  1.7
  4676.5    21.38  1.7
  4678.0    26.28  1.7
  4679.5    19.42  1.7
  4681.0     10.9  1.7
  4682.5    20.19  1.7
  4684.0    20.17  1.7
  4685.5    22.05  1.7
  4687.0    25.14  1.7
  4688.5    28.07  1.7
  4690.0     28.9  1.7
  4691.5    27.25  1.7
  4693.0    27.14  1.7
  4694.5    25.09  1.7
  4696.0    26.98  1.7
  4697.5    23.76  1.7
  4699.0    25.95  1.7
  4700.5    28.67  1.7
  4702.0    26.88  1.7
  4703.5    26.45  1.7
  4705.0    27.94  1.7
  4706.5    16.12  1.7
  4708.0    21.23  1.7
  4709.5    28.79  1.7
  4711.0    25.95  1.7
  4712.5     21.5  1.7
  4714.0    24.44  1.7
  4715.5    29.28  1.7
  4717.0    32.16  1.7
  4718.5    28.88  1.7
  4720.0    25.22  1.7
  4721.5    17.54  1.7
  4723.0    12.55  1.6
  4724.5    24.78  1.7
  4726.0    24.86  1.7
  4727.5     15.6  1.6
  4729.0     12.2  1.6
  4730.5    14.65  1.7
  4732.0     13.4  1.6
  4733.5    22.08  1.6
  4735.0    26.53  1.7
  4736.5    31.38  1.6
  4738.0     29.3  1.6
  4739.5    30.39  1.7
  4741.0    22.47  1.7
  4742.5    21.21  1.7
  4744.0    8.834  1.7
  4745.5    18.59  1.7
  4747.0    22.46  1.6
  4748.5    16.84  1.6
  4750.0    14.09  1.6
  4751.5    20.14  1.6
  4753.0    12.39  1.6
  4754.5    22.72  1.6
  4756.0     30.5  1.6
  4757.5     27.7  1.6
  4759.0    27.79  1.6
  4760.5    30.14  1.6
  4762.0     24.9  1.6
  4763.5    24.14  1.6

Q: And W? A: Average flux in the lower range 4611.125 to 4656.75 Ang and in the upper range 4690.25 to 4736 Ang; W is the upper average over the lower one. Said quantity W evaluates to 1.41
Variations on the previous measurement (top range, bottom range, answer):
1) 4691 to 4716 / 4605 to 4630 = 1.72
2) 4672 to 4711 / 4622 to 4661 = 1.37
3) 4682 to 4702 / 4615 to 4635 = 2.29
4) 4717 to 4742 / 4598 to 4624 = 1.12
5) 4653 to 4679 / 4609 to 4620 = 1.44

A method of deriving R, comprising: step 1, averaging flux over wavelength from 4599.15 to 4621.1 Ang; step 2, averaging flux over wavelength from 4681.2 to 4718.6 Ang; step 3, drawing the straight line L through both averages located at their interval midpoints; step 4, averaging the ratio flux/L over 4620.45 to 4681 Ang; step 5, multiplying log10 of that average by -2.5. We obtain 0.19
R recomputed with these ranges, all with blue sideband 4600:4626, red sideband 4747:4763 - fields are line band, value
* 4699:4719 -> -0.217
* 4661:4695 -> -0.127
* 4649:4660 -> -0.182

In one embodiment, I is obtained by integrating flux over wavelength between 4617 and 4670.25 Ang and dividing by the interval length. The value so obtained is 18.2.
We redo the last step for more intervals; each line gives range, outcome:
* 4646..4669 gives 22.8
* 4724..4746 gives 21.1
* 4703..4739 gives 23.1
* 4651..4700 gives 23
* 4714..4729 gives 22.9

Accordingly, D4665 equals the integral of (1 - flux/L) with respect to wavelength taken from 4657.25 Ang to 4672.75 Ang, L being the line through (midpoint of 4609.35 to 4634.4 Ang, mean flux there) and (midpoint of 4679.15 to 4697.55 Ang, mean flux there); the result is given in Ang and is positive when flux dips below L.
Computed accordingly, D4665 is -2.1 Ang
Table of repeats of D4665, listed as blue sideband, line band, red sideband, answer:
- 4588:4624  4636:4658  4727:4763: 0.7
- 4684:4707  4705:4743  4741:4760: -0.1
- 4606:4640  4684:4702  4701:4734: -4.9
